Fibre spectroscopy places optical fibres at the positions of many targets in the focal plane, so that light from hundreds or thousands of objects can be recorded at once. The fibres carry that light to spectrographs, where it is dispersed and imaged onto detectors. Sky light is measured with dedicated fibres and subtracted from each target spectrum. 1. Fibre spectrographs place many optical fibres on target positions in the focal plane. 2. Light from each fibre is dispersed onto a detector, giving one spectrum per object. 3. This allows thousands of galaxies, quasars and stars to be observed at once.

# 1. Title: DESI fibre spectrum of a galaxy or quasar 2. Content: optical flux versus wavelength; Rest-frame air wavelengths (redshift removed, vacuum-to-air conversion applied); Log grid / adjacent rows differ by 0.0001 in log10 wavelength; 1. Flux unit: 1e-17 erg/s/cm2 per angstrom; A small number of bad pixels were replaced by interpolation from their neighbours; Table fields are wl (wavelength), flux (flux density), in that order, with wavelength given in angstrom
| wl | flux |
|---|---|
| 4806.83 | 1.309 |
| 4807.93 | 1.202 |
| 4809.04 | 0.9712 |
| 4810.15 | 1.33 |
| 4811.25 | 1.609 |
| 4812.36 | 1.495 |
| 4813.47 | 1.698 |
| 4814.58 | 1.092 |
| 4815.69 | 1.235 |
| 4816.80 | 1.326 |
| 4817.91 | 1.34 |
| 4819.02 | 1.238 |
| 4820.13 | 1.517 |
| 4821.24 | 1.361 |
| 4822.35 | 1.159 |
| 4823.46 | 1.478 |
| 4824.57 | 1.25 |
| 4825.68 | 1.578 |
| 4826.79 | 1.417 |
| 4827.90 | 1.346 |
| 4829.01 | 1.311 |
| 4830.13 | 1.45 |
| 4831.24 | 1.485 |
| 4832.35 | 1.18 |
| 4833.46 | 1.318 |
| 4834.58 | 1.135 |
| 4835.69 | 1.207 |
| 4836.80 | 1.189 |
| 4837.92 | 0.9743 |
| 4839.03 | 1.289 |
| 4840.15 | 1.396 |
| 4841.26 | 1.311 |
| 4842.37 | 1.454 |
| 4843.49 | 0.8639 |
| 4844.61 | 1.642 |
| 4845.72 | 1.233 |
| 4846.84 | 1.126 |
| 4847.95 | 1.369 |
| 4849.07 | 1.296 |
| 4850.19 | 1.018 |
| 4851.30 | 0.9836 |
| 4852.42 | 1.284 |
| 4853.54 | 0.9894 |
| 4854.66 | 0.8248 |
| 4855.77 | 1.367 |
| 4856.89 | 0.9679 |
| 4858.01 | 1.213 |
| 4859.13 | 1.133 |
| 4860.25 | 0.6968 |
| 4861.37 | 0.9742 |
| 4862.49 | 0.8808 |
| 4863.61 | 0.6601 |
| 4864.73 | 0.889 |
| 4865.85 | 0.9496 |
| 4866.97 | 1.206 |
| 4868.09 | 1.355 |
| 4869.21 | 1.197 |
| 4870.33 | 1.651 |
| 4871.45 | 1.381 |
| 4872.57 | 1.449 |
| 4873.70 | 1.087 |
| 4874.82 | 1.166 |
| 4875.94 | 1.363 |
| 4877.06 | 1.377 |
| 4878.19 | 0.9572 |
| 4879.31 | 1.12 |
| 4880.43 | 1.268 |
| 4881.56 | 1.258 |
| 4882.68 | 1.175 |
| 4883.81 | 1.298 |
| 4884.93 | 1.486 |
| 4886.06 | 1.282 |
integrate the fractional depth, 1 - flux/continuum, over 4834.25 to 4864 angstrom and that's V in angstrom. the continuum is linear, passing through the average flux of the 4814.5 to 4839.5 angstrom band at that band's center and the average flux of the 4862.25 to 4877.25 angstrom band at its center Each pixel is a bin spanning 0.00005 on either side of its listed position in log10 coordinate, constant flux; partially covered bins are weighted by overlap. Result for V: 2.7 angstrom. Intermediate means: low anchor 1.3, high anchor 1.19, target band 1.13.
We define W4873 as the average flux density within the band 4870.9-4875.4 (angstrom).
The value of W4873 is 1.27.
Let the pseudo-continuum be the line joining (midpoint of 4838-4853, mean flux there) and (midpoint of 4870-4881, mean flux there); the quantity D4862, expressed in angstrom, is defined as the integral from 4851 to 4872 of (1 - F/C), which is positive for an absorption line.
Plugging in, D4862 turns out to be 2.9 angstrom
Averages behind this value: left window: 1.24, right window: 1.27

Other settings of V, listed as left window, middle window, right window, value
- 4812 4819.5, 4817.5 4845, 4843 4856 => -1.2 angstrom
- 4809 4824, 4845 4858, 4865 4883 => 1.5 angstrom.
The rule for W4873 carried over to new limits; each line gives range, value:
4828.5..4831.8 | 1.42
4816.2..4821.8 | 1.35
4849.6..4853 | 1.1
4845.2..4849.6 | 1.26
